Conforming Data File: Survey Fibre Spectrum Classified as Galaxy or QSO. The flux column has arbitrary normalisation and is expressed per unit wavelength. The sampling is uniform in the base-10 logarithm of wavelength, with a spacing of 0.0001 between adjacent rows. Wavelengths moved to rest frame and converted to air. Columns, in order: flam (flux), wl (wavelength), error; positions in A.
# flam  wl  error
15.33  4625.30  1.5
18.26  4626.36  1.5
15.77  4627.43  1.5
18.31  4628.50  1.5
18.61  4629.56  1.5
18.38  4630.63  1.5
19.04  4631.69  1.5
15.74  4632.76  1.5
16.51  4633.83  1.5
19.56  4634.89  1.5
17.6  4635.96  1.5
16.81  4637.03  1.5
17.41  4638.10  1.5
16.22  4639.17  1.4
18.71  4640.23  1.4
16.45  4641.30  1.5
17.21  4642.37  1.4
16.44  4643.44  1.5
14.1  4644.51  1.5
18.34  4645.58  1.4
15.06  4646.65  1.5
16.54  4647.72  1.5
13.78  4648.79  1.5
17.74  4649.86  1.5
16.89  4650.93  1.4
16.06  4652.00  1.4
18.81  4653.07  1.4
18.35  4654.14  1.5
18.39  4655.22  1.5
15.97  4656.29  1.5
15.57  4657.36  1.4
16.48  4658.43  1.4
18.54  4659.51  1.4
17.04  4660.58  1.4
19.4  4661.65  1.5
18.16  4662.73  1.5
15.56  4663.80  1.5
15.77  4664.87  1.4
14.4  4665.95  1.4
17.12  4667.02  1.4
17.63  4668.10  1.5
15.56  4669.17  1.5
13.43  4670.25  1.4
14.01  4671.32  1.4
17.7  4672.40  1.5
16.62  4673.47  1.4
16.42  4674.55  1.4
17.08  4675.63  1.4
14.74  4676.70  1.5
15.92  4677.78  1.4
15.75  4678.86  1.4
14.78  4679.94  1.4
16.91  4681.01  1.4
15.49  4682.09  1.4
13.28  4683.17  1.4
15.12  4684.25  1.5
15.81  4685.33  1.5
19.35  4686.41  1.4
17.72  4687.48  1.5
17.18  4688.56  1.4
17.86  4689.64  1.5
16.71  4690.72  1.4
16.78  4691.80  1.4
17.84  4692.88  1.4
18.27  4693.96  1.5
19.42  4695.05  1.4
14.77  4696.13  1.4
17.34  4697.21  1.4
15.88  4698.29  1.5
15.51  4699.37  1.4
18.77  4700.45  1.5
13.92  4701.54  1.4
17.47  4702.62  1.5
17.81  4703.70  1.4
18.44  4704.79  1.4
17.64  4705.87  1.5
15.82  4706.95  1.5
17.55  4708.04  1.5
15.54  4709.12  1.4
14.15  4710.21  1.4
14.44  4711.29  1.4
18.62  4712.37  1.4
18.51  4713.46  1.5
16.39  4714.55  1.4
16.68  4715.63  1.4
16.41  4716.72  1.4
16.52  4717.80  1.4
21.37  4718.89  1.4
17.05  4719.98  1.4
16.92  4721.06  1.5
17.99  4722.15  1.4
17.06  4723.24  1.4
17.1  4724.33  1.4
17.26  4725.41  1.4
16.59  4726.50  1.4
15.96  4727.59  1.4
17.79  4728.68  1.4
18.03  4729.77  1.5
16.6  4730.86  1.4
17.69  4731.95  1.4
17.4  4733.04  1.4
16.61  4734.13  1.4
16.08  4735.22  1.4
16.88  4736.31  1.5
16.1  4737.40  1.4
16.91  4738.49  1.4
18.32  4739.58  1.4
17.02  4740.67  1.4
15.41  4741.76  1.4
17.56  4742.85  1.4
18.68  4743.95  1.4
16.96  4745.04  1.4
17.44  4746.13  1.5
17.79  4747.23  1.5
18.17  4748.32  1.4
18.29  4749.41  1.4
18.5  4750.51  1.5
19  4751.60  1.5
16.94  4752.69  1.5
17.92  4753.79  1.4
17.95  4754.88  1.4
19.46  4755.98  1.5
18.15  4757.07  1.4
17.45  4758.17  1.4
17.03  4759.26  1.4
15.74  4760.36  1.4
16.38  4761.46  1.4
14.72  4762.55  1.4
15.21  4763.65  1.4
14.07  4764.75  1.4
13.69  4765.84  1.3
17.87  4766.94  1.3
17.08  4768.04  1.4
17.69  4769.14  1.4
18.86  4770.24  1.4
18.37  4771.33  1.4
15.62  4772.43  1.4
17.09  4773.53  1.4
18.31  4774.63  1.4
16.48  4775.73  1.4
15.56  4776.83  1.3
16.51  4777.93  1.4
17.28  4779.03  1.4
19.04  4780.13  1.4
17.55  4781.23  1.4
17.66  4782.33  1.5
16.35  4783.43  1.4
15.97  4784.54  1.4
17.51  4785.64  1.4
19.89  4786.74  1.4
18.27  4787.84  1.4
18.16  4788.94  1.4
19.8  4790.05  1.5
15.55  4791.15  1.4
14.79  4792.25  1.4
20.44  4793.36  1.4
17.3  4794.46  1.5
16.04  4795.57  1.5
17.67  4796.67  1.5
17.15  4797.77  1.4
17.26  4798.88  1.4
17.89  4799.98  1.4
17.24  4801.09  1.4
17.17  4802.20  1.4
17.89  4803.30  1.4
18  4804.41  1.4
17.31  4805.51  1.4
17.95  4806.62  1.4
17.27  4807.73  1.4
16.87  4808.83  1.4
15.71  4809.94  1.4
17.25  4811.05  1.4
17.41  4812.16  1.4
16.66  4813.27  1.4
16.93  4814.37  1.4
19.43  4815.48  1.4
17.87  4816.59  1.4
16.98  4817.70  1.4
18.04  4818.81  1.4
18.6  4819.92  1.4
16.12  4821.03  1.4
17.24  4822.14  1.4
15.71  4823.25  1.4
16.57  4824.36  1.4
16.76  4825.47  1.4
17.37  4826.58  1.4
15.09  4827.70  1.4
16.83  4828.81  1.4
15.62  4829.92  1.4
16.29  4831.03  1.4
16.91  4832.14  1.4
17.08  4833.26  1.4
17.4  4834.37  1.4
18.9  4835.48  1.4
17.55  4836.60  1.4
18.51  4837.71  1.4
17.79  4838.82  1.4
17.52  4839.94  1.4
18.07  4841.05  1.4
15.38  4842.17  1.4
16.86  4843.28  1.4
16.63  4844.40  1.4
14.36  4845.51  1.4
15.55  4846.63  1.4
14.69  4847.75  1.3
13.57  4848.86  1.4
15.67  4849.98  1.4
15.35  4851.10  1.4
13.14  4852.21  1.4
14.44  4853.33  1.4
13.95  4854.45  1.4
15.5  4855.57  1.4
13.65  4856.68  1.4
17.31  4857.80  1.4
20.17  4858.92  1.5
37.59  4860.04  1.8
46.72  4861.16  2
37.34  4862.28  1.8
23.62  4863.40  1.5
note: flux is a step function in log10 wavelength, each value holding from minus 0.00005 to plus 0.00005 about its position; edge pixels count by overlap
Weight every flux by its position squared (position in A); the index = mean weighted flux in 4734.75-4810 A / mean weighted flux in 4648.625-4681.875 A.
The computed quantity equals 1.10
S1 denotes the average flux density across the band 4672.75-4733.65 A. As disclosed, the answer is 16.8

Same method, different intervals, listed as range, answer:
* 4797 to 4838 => 17.2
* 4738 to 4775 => 17.2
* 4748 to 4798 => 17.3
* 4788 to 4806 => 17.5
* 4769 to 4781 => 17.3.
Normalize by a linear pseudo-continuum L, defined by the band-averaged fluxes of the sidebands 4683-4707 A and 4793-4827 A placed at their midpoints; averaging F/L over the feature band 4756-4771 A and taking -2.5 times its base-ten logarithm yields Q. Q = 0.04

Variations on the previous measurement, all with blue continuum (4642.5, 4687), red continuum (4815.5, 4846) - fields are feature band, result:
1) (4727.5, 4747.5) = -0.031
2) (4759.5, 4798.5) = -0.013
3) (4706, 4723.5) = -0.026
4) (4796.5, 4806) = -0.039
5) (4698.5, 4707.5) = -0.024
